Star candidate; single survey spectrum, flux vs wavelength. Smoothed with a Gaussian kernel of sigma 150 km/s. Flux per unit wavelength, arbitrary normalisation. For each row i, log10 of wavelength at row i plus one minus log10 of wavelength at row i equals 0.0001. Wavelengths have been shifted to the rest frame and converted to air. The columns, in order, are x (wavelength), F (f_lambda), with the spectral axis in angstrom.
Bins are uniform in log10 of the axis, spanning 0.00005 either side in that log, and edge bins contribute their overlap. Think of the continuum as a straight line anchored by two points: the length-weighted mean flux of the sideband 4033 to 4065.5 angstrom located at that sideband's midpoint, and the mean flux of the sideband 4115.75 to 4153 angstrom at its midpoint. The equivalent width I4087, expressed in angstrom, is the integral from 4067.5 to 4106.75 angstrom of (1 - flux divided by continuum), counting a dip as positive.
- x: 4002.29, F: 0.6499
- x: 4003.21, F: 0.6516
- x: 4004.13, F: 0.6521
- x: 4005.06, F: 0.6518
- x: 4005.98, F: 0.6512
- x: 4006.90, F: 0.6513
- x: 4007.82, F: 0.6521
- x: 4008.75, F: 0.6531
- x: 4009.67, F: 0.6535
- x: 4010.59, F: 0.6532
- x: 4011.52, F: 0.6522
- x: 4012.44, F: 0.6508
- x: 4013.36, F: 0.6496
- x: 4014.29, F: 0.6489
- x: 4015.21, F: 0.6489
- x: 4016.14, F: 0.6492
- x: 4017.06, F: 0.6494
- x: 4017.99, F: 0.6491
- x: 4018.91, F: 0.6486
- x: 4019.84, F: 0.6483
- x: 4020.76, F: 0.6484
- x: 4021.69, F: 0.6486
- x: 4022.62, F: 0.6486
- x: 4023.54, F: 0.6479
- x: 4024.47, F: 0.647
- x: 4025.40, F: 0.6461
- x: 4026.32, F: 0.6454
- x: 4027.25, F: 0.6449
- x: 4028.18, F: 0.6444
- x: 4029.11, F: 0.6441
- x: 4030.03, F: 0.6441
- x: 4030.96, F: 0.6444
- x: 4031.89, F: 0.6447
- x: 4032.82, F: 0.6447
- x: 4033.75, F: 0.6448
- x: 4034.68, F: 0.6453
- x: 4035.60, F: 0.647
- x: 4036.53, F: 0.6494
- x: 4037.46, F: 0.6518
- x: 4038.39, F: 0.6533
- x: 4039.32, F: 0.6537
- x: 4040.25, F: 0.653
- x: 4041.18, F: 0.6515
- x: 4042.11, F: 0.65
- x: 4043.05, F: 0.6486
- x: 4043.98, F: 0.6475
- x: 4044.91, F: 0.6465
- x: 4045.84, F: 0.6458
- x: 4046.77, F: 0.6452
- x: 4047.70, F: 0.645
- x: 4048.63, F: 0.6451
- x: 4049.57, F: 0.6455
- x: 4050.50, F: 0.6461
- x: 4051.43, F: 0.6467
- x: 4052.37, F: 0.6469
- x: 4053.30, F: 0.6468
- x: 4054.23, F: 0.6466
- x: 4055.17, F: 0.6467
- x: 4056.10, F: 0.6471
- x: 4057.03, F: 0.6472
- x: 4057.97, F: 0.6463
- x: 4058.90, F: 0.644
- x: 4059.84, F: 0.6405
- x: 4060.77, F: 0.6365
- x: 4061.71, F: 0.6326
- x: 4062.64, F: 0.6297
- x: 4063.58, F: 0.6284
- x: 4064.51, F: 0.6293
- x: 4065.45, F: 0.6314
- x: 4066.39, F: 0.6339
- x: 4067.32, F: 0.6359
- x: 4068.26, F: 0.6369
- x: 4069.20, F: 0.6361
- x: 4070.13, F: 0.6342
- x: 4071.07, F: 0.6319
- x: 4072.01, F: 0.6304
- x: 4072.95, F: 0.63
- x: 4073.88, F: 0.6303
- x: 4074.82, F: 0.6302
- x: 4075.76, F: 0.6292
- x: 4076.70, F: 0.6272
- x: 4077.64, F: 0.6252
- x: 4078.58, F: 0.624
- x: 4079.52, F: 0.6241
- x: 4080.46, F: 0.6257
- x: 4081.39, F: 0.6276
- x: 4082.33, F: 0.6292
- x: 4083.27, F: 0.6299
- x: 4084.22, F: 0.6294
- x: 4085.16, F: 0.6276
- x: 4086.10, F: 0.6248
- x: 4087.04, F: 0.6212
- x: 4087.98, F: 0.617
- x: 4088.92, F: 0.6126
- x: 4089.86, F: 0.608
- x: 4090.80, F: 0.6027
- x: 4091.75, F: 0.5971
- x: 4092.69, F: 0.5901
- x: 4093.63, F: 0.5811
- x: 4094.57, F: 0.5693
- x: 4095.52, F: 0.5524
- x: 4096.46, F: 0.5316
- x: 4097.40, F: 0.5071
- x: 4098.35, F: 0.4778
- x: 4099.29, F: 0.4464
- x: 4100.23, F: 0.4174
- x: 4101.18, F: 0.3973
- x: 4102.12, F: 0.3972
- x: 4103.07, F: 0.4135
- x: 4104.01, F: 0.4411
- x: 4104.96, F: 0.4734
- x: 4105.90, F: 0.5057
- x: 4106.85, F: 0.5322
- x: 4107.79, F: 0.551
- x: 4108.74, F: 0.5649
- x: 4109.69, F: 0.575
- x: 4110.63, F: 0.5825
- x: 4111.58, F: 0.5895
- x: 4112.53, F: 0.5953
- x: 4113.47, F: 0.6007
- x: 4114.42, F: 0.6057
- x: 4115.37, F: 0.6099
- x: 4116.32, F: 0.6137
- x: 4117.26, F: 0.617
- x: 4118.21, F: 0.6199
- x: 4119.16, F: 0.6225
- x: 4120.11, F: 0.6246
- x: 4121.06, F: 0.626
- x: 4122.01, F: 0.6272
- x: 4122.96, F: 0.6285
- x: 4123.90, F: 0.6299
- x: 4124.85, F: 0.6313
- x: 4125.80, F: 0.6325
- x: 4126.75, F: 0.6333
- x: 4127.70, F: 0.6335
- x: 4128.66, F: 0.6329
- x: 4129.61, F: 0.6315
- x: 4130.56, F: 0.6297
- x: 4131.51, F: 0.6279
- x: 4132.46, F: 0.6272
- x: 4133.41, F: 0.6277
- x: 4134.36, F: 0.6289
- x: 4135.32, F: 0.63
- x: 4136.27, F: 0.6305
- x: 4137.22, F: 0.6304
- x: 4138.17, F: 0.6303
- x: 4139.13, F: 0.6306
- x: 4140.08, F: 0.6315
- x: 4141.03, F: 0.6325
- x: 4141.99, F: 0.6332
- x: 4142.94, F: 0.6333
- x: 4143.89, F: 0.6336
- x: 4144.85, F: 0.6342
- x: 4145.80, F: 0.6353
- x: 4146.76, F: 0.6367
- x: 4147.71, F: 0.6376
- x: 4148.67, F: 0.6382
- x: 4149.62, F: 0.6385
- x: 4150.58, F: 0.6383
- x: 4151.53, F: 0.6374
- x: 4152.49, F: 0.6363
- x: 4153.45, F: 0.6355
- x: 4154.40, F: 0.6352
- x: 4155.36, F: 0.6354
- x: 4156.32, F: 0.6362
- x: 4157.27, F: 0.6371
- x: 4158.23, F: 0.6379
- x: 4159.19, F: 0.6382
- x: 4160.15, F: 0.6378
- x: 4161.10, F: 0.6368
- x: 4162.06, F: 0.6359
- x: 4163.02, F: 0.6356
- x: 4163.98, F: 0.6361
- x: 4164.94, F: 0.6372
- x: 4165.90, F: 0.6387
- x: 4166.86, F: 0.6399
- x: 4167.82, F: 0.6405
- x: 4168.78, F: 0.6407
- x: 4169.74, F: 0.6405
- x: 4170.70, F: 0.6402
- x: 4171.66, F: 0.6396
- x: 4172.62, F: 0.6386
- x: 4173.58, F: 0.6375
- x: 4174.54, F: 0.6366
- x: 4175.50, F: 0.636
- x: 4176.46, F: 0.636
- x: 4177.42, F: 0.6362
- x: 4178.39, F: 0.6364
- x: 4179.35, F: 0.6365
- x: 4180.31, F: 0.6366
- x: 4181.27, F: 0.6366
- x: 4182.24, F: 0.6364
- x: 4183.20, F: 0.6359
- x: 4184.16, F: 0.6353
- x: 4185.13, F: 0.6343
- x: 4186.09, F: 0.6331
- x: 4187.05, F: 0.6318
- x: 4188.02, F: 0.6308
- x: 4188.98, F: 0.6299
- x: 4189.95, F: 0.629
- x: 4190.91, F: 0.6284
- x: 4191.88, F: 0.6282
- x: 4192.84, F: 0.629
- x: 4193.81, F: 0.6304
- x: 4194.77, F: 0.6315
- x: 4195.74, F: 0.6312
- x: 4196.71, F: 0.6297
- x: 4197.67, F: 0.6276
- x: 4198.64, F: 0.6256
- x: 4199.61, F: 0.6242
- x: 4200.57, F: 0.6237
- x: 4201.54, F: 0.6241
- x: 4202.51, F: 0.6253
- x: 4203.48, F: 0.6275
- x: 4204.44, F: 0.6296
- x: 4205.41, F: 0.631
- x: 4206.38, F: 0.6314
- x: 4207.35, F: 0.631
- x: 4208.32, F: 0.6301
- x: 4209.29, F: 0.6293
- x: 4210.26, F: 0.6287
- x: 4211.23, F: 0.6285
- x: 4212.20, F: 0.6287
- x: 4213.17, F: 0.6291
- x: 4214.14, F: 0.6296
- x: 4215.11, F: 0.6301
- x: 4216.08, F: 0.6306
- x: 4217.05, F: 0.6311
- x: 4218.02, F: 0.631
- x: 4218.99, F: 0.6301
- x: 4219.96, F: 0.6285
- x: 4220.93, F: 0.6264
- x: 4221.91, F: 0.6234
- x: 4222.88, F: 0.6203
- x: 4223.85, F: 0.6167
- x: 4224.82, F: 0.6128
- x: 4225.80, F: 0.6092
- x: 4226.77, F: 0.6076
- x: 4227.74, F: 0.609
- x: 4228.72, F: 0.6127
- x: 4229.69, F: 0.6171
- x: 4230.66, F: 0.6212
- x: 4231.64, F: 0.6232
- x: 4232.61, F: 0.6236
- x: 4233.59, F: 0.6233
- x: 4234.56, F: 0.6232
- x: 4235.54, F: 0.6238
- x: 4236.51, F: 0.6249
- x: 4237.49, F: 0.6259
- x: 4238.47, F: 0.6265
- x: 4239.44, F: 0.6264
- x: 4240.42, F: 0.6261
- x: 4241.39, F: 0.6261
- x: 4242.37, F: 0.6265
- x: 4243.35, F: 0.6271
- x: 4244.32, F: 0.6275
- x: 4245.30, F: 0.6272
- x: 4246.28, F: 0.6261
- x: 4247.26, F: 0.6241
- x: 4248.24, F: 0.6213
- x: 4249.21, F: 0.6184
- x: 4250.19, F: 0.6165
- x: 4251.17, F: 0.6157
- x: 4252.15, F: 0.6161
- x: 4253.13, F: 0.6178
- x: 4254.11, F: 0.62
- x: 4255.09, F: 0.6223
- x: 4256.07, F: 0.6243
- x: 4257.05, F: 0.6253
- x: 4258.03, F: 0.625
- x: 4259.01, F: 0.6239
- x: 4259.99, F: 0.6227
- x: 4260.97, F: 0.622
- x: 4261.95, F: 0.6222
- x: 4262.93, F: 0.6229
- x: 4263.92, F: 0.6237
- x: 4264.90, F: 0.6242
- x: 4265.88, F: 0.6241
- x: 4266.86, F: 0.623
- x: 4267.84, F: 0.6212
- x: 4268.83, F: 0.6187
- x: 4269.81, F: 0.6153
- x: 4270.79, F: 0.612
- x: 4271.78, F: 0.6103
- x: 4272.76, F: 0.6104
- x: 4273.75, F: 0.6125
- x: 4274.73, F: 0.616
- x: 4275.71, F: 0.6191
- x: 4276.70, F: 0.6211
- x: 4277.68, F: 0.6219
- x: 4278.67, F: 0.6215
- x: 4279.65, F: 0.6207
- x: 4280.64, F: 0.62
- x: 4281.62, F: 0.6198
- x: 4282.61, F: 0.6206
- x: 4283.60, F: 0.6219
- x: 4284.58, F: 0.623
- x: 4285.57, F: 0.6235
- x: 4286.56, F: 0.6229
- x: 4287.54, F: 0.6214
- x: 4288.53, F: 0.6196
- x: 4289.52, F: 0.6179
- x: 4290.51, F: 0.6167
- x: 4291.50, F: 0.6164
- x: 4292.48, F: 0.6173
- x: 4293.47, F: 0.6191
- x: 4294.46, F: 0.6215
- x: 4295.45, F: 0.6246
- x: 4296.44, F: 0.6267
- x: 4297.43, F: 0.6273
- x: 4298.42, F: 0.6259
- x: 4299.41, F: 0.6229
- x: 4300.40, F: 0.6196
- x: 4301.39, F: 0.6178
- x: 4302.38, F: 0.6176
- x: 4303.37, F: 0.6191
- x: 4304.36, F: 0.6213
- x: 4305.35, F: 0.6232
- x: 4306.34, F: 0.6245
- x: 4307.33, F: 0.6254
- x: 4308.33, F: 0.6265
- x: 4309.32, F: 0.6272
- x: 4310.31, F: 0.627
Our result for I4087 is 4.0 angstrom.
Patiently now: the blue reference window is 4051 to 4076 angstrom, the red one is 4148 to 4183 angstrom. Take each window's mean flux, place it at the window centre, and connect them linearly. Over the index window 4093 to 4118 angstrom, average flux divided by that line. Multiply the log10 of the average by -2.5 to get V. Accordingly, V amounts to 0.200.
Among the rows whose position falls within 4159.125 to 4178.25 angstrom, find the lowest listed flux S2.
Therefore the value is 0.6356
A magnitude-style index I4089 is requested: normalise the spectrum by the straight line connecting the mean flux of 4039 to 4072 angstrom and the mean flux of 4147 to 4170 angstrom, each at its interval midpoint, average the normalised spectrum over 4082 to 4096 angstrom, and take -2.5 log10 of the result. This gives 0.061 mag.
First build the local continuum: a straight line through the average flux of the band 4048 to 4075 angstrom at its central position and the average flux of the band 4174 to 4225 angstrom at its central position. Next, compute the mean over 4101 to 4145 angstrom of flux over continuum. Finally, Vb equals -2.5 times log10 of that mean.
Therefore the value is 0.07 mag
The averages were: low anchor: 0.638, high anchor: 0.63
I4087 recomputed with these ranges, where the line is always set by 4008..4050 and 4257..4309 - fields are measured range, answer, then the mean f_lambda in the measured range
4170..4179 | -0.07 angstrom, 0.638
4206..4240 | 0.17 angstrom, 0.624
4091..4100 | 1.45 angstrom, 0.538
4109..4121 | 0.64 angstrom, 0.605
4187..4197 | 0.01 angstrom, 0.629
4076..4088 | 0.31 angstrom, 0.626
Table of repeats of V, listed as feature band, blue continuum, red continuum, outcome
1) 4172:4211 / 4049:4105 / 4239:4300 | -0.03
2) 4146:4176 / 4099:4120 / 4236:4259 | -0.12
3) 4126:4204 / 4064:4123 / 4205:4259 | -0.05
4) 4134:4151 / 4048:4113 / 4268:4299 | -0.06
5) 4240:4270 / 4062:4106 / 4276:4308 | -0.01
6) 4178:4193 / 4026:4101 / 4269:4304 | -0.02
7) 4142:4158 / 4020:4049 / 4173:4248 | 0.00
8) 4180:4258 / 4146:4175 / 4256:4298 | 0.01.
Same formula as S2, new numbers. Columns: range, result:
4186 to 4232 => 0.6076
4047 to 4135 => 0.3972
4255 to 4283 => 0.6103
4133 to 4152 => 0.6277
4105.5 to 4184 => 0.5057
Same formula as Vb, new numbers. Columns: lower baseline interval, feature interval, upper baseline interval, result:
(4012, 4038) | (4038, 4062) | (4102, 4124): -0.035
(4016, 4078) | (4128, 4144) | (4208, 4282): 0.005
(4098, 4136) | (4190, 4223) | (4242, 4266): -0.040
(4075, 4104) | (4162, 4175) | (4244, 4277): -0.082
